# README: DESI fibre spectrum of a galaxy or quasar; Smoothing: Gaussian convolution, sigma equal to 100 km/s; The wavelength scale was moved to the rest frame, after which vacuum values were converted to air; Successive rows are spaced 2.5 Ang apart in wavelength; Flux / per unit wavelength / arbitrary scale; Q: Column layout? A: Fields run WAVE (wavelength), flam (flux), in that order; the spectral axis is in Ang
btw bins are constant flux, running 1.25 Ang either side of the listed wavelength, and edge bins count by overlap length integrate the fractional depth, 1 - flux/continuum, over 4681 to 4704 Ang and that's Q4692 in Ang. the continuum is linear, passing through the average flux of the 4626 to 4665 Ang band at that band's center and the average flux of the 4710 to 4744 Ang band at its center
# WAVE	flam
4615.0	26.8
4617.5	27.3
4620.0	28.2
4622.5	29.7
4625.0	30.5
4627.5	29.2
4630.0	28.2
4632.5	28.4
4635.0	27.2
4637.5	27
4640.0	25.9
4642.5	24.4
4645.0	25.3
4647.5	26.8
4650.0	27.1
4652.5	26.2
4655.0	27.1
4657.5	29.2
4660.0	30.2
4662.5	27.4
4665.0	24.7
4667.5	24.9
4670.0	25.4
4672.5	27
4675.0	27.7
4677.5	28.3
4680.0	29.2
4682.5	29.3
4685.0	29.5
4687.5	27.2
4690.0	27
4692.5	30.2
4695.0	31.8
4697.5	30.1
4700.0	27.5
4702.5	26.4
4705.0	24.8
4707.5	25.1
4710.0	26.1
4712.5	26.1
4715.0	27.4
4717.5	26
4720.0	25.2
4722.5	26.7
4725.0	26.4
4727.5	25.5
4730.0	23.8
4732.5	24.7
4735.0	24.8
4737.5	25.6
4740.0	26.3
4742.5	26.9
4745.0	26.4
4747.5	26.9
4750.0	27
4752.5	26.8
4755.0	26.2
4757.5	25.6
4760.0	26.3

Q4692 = -2.02 Ang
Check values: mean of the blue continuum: 27.2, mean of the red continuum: 25.8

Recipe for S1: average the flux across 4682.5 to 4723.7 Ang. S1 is 27.4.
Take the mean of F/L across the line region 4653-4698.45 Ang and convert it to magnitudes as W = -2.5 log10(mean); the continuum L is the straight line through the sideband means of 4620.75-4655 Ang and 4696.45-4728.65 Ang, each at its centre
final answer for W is -0.05 mag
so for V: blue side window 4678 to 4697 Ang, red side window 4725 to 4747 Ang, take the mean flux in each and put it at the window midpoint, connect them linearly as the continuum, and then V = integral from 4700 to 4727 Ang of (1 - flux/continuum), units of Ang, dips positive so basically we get 1.2 Ang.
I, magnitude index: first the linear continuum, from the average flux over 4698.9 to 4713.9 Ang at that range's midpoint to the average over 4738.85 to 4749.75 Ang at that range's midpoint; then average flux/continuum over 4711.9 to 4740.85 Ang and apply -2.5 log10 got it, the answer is 0.027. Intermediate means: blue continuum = 26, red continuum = 26.7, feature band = 25.7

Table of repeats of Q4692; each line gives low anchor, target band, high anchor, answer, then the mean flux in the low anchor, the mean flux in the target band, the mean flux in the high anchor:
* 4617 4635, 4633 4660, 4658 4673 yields 0.81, 28.7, 26.8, 26.7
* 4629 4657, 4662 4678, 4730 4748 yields 0.06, 26.7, 26.4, 25.8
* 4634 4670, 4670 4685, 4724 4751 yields -1.01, 26.6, 28.2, 25.8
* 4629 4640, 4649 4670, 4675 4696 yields 0.89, 27.5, 27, 28.9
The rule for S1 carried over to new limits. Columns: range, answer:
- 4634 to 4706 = 27.4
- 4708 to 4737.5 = 25.7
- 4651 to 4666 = 27.5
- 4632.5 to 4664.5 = 27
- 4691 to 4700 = 30.2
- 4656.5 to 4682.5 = 27.5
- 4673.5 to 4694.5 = 28.6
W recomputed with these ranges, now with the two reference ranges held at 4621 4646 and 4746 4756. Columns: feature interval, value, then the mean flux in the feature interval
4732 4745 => 0.04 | 25.8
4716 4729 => 0.04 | 25.9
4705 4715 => 0.05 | 25.9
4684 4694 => -0.05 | 28.5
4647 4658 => 0.01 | 27.2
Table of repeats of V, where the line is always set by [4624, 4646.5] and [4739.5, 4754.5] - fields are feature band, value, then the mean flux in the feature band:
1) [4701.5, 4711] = 0.5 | 25.6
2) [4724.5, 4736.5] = 0.8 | 25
